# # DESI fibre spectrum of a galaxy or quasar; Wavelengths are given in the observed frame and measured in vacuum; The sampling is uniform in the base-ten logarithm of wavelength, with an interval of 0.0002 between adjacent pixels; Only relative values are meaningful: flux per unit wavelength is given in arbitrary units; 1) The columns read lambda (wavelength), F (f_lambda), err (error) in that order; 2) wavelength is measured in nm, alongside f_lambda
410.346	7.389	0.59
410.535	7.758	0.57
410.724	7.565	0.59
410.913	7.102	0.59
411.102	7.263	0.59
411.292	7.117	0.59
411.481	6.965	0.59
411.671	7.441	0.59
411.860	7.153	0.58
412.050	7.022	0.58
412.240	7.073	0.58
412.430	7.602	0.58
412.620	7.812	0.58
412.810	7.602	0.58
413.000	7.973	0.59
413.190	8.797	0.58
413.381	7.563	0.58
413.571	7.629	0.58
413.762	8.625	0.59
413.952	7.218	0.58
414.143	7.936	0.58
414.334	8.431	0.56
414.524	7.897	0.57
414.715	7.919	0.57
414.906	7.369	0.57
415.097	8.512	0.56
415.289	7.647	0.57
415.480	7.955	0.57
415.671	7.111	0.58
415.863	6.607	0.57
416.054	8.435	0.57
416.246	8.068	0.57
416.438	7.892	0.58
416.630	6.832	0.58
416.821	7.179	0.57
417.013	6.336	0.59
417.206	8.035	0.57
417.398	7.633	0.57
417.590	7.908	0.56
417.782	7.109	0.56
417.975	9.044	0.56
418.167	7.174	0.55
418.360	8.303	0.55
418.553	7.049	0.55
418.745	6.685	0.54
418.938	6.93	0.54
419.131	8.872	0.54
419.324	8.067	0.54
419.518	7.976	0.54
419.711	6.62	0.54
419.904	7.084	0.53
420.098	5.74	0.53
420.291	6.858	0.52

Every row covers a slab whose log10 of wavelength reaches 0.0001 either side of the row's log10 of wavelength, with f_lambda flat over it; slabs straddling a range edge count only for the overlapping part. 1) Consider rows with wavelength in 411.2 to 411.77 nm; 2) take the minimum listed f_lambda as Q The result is 6.965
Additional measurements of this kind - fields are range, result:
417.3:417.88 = 7.109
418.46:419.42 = 6.685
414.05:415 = 7.369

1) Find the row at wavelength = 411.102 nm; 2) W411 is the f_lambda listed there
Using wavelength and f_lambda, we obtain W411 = 7.263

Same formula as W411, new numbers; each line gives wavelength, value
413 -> 7.973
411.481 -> 6.965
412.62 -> 7.812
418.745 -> 6.685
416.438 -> 7.892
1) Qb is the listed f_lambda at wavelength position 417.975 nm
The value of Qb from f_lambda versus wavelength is 9.044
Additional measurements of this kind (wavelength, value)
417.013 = 6.336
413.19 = 8.797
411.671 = 7.441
